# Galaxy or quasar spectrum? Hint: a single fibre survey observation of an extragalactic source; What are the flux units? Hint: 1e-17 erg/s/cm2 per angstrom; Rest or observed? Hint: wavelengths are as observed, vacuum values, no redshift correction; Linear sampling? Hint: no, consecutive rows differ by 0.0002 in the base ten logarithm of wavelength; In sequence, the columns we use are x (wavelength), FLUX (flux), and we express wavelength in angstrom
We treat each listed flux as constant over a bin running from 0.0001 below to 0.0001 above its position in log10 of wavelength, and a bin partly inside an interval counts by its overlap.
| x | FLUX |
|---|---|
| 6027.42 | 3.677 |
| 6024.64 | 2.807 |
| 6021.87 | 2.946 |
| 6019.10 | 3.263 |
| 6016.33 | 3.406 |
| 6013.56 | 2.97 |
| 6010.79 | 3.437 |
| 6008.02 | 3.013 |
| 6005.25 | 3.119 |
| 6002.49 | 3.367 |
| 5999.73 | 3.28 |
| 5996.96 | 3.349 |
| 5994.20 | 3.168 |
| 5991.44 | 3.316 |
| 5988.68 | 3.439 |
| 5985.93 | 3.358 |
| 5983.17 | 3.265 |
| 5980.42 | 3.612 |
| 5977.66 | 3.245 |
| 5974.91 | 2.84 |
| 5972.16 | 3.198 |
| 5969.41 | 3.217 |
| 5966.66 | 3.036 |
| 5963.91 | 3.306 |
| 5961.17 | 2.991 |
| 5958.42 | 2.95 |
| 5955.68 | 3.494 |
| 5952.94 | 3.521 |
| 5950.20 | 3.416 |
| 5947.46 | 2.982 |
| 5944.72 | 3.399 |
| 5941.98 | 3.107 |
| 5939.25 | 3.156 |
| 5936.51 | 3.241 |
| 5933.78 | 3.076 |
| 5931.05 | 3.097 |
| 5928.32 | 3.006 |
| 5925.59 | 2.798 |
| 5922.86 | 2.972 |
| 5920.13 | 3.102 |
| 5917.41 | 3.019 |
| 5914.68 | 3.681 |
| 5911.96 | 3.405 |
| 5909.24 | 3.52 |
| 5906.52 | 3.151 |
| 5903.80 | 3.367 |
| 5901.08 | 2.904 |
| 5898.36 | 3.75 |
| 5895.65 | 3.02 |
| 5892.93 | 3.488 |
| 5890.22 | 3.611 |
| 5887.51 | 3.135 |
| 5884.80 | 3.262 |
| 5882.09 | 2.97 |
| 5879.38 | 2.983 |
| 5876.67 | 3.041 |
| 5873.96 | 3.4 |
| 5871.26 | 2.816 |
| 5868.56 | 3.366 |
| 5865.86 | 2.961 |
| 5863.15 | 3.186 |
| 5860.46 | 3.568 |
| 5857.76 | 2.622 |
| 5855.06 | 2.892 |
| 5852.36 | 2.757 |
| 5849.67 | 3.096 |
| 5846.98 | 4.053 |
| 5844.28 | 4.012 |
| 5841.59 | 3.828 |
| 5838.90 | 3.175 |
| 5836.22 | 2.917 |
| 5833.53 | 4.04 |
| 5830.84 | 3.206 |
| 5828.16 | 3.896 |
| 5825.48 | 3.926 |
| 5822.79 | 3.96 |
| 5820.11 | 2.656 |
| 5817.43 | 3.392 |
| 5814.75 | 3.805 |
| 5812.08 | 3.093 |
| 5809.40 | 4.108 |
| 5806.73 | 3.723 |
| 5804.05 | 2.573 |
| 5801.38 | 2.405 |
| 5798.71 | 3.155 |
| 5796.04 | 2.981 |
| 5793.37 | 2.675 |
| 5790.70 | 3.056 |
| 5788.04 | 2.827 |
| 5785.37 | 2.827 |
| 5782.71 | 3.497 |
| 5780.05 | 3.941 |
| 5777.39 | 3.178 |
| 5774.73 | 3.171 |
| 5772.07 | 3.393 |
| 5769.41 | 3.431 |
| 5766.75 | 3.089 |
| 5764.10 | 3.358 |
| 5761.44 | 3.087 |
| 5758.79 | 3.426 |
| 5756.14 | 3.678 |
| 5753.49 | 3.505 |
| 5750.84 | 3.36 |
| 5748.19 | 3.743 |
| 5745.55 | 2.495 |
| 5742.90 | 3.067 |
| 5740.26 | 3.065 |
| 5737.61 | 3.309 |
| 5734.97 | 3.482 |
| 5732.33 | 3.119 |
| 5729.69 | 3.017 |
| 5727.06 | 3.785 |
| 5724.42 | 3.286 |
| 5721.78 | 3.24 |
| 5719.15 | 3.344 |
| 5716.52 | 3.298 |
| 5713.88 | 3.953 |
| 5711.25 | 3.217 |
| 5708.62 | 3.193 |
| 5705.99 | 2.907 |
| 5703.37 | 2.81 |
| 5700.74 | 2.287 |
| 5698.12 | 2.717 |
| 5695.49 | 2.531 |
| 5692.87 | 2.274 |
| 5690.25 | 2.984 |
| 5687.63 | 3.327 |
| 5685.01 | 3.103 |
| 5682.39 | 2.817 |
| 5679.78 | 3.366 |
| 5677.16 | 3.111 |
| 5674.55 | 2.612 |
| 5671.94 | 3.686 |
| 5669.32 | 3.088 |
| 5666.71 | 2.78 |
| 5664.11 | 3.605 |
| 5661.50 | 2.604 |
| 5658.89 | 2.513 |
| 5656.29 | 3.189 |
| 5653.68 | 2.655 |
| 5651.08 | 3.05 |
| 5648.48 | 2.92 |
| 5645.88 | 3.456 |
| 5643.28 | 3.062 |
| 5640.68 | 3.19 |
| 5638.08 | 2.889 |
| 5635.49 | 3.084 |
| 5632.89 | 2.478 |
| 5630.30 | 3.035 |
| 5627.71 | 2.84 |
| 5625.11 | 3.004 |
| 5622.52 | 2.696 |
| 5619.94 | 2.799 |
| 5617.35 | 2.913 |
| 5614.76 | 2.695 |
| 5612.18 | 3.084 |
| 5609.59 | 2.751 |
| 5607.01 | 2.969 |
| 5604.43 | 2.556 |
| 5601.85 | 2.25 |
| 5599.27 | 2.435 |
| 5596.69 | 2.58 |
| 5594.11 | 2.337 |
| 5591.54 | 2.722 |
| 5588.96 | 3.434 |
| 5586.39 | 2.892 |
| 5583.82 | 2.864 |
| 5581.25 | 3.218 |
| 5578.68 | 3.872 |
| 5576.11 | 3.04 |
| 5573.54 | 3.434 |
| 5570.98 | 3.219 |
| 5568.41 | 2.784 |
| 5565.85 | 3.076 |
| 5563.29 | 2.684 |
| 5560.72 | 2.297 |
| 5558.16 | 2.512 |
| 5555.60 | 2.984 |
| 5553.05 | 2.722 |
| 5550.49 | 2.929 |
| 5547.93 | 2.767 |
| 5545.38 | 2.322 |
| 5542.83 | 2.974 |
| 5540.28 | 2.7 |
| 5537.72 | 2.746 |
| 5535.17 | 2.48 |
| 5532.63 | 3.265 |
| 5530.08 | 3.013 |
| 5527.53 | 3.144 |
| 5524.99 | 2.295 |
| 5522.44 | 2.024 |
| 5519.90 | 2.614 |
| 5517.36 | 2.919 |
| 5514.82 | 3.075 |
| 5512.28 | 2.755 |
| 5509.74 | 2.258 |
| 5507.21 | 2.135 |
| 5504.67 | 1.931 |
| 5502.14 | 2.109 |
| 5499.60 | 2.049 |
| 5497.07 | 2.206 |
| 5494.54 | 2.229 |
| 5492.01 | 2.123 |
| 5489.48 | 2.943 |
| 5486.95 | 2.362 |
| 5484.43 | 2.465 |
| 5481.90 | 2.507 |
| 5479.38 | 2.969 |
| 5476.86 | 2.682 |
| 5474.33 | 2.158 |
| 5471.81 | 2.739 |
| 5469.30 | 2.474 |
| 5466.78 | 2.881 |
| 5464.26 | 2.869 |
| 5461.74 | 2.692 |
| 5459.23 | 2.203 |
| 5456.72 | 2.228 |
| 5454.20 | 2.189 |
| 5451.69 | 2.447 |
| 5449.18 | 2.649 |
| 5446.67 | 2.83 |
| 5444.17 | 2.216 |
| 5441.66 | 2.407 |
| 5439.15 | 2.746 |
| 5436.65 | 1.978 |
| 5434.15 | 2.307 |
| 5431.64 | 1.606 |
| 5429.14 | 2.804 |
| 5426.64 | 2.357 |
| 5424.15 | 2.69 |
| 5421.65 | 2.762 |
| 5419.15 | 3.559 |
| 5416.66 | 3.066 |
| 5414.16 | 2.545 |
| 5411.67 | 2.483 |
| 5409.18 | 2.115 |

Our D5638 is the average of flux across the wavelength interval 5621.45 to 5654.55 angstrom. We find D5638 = 2.96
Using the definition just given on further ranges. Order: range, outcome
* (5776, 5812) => 3.15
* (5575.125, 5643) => 2.87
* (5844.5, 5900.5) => 3.21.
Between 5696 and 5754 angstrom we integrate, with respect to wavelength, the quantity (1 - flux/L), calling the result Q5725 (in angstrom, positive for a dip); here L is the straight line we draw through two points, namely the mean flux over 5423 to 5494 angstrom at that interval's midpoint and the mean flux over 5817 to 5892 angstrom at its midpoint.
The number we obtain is -2.6 angstrom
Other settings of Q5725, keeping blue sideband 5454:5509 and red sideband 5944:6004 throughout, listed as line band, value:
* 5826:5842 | -2.6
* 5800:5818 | -1.9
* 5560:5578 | -2.9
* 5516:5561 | -3.6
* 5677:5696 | -1.2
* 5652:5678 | -2.4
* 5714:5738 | -4.4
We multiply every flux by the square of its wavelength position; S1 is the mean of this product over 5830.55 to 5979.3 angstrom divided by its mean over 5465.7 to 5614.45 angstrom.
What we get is 1.36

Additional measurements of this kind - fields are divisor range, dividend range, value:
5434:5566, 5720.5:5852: 1.44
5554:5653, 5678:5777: 1.14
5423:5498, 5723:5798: 1.46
